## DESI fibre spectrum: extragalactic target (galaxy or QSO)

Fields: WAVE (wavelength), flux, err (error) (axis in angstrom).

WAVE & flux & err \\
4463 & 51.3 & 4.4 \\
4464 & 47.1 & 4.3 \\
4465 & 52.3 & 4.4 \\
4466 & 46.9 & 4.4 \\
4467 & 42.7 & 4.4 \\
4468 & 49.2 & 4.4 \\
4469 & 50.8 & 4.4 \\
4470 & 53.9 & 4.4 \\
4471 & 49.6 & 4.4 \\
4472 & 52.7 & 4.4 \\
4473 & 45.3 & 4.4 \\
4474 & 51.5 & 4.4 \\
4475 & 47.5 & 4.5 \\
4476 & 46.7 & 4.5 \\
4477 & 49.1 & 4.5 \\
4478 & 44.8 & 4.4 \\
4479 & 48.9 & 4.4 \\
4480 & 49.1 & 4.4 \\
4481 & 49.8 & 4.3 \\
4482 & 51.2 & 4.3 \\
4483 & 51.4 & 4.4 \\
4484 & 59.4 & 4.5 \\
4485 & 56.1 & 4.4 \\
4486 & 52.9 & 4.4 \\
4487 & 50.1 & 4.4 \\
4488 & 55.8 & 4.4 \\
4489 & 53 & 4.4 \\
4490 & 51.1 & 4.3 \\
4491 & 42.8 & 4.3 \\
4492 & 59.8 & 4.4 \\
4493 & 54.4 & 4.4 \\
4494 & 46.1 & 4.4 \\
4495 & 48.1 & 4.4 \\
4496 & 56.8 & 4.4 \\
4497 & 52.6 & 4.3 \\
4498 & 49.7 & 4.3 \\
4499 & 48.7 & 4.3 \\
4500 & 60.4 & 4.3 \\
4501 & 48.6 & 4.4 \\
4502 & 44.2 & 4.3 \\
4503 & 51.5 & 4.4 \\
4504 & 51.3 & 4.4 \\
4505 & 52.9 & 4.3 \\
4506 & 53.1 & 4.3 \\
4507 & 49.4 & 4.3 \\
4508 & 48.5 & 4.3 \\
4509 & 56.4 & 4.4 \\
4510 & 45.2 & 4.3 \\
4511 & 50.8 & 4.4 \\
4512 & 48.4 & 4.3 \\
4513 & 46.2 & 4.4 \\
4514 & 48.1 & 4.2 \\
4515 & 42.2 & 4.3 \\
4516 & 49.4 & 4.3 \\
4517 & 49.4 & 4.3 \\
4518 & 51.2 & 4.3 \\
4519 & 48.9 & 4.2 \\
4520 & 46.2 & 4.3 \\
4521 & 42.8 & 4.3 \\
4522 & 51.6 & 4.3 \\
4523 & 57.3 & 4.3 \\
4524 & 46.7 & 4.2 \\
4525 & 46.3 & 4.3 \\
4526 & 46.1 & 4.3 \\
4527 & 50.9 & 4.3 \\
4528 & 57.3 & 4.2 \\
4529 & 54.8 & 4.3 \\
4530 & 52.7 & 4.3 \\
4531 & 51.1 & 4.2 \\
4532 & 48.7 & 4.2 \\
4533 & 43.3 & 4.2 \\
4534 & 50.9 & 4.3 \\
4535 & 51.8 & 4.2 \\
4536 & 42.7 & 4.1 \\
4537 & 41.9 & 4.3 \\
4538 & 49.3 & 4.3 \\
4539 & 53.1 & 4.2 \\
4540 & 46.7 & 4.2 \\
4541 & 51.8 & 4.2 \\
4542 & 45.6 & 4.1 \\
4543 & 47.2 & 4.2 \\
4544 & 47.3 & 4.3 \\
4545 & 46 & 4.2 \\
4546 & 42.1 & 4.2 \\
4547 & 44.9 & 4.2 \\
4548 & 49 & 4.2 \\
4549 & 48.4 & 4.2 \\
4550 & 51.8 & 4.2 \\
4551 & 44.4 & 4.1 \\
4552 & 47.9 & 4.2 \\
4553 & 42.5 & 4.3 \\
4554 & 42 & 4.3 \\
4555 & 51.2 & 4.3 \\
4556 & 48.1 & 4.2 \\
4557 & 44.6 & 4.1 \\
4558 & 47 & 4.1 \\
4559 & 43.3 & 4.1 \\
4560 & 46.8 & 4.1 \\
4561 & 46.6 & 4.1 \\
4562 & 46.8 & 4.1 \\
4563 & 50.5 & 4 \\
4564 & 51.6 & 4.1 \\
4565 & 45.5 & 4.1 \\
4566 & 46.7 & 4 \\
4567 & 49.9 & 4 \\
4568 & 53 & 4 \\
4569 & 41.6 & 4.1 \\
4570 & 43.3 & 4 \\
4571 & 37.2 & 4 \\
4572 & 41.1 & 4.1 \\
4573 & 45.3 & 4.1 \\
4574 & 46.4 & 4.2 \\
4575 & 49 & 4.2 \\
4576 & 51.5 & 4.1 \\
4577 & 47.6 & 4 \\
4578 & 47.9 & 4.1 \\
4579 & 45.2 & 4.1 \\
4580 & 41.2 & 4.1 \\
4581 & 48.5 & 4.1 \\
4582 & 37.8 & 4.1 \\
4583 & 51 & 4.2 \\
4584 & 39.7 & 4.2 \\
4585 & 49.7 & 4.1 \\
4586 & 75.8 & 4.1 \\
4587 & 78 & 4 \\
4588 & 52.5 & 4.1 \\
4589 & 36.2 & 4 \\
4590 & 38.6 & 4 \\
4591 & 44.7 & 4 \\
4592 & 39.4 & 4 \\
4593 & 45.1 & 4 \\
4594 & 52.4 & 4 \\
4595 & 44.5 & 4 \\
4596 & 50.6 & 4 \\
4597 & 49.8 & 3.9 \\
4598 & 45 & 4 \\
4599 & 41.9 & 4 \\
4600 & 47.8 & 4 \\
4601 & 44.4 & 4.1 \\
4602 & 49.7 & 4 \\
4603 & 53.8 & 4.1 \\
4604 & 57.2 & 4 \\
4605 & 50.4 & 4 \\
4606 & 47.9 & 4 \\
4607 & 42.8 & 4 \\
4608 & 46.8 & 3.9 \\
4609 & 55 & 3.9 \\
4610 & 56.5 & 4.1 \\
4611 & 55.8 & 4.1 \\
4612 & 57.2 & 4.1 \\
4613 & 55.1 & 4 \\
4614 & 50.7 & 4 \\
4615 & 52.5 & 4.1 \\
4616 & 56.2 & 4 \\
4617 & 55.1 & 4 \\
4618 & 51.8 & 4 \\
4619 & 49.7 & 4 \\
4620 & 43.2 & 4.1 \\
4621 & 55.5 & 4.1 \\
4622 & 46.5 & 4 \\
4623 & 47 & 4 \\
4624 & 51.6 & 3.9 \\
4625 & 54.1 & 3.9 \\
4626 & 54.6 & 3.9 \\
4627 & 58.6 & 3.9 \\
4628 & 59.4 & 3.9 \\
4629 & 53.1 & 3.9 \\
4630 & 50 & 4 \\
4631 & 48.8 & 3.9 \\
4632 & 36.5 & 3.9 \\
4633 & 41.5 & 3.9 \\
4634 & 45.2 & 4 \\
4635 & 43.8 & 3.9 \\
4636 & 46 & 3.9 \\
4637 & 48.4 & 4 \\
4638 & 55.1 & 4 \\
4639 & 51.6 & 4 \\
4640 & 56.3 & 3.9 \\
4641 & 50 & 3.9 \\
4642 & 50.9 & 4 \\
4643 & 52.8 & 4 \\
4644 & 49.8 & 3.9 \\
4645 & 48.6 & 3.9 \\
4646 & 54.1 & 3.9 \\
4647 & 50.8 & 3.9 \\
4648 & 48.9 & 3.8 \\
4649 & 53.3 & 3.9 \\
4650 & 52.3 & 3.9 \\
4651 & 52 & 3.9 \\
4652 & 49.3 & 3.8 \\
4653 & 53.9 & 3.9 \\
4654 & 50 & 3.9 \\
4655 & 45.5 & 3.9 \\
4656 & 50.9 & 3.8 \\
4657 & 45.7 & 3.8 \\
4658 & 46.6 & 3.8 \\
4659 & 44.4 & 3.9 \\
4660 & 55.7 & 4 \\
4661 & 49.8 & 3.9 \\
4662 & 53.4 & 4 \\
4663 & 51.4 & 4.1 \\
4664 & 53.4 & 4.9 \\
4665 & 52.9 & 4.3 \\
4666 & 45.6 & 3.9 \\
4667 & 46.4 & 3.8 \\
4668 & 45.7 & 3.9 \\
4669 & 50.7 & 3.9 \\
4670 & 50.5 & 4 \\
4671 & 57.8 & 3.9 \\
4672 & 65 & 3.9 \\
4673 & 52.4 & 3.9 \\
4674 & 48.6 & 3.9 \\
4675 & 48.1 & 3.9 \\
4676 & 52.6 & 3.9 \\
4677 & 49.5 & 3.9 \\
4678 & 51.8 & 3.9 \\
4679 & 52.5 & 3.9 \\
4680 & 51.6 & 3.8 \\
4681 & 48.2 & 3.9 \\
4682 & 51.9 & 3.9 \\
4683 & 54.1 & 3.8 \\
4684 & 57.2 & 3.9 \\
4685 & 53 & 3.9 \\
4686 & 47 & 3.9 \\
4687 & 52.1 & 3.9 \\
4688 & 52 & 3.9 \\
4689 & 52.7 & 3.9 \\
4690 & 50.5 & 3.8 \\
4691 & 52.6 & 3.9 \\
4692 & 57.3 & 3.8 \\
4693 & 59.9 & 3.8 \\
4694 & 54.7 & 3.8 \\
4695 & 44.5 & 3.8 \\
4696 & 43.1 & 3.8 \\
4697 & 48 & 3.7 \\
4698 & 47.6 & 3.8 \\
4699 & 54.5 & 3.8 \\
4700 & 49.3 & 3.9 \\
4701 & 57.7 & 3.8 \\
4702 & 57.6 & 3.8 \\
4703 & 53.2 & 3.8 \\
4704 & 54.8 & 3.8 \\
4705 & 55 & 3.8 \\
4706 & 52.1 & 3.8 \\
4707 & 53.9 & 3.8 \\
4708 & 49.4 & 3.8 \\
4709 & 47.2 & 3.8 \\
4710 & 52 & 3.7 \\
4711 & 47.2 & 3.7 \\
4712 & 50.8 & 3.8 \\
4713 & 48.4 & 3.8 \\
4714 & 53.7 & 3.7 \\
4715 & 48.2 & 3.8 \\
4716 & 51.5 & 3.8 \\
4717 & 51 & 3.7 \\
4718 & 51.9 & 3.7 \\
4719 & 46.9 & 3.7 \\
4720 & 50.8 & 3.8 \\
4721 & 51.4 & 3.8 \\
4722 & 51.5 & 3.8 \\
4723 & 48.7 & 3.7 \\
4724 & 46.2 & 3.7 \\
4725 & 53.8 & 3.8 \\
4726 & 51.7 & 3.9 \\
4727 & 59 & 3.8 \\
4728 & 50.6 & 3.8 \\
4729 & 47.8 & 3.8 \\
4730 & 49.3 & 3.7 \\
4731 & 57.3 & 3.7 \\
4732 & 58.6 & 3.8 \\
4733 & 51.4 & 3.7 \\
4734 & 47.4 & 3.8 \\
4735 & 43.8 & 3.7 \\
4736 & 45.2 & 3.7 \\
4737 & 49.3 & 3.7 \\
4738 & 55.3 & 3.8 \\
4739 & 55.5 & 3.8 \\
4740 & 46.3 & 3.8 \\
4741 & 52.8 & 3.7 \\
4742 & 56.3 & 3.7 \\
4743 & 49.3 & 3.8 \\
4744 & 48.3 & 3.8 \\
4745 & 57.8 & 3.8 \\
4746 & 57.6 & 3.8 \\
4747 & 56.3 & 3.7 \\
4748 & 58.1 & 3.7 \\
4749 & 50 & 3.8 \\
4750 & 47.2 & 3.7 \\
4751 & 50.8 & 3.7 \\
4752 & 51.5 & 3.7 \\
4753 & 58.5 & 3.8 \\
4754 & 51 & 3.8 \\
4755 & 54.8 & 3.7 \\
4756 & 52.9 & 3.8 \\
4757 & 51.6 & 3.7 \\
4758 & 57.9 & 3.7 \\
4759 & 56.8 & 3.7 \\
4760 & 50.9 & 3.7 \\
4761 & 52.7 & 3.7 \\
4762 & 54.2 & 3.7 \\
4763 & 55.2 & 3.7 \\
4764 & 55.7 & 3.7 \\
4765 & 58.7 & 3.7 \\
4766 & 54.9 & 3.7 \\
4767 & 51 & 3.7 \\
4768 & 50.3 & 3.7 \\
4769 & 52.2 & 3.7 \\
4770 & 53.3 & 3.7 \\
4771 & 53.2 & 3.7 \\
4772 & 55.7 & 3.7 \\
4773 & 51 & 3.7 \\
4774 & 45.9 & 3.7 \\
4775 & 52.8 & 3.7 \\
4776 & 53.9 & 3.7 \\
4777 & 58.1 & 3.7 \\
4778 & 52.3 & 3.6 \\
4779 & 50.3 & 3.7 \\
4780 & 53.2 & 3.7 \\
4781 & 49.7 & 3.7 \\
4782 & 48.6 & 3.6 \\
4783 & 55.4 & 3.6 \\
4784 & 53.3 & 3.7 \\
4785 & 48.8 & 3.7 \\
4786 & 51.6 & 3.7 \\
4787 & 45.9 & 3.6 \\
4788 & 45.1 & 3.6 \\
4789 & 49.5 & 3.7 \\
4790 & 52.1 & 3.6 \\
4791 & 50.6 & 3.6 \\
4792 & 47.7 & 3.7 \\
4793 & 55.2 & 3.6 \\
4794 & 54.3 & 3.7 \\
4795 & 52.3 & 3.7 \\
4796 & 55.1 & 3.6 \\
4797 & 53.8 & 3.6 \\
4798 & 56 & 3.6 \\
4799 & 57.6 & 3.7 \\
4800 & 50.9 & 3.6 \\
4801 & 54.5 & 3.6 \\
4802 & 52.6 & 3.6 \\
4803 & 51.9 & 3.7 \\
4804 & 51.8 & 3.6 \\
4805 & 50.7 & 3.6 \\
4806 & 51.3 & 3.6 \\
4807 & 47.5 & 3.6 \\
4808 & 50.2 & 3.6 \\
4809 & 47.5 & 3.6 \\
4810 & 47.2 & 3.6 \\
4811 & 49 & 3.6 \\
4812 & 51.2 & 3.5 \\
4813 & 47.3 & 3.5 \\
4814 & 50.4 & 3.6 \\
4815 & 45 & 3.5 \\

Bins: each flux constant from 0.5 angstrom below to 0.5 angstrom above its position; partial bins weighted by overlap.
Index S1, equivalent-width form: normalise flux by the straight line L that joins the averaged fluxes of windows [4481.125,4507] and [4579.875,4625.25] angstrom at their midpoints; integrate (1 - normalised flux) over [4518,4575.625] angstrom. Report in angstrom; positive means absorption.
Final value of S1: 3.9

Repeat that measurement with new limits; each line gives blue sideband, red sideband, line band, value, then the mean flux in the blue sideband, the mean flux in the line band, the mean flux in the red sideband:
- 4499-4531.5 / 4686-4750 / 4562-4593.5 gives 1.9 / 50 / 47.5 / 51.7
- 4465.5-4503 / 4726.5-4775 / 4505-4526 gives 0.8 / 50.6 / 48.9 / 52.7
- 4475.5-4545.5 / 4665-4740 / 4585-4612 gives 0.2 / 49.9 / 50.2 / 51.4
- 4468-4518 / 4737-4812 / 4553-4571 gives 1.6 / 50.5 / 46.6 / 52.4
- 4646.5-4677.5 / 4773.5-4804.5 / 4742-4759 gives -0.6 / 50.7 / 53.5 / 52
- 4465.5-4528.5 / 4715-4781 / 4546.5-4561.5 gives 1.2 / 50.2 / 46.6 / 52.4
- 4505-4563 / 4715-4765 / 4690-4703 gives -0.2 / 48.2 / 52.2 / 52.3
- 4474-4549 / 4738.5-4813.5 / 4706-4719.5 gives 0.4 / 49.7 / 50.2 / 52.3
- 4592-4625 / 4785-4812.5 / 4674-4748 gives -1.3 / 50.2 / 51.6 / 51.2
